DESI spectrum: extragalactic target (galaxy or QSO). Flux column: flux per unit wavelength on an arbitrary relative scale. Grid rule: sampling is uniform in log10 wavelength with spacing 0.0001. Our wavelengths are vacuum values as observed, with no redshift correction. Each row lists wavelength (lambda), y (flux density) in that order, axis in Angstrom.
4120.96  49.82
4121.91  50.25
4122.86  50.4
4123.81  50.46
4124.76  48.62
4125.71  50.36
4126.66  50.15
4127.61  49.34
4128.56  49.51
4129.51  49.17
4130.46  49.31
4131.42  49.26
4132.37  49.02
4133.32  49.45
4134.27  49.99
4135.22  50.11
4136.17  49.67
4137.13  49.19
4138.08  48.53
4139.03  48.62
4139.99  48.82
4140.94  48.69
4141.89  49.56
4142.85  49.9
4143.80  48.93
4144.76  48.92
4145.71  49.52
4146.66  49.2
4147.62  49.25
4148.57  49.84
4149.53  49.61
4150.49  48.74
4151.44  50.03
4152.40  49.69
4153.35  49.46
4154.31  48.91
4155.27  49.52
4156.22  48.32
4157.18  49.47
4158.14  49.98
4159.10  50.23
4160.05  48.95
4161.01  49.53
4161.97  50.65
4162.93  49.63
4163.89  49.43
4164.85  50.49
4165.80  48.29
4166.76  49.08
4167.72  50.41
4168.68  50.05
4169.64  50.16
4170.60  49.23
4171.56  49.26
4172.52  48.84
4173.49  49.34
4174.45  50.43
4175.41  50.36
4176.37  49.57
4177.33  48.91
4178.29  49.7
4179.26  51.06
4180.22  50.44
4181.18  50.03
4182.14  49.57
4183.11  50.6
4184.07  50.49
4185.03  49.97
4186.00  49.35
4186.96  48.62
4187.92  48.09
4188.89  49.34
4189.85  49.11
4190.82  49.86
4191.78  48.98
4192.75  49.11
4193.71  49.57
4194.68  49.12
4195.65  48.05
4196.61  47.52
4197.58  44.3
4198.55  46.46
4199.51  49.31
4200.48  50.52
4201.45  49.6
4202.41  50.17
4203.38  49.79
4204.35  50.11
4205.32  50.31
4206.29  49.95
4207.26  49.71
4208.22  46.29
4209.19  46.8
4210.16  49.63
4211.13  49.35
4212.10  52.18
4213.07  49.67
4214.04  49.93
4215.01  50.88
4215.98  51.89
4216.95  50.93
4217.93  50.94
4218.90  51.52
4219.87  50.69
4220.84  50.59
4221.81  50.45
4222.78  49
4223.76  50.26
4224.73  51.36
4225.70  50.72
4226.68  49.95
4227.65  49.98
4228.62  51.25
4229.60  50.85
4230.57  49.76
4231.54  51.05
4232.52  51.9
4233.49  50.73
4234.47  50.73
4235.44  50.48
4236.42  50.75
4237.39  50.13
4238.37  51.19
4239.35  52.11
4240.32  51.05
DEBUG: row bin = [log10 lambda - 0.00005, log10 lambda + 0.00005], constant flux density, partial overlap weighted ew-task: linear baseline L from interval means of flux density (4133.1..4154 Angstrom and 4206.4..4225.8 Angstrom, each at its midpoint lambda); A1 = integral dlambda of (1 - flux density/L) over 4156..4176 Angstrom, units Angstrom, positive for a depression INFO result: 0.0 Angstrom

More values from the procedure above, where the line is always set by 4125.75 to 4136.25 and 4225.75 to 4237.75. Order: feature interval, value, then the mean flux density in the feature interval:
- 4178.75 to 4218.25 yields 0.7 Angstrom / 49.4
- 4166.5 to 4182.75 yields 0.1 Angstrom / 49.8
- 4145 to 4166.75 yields 0.2 Angstrom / 49.5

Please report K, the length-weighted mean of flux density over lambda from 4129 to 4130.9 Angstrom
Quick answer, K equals 49.3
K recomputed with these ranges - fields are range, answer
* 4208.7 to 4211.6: 48.6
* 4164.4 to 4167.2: 49.4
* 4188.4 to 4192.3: 49.2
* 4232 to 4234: 51.2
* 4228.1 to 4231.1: 50.7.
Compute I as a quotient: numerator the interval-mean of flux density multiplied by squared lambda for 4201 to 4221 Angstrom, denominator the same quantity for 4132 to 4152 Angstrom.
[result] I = 1.05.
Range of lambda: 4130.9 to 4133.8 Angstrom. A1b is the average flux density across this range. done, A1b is 49.2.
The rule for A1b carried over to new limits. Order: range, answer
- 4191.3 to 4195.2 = 49.1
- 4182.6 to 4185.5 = 50.3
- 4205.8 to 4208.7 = 48.8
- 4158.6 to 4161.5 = 49.6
